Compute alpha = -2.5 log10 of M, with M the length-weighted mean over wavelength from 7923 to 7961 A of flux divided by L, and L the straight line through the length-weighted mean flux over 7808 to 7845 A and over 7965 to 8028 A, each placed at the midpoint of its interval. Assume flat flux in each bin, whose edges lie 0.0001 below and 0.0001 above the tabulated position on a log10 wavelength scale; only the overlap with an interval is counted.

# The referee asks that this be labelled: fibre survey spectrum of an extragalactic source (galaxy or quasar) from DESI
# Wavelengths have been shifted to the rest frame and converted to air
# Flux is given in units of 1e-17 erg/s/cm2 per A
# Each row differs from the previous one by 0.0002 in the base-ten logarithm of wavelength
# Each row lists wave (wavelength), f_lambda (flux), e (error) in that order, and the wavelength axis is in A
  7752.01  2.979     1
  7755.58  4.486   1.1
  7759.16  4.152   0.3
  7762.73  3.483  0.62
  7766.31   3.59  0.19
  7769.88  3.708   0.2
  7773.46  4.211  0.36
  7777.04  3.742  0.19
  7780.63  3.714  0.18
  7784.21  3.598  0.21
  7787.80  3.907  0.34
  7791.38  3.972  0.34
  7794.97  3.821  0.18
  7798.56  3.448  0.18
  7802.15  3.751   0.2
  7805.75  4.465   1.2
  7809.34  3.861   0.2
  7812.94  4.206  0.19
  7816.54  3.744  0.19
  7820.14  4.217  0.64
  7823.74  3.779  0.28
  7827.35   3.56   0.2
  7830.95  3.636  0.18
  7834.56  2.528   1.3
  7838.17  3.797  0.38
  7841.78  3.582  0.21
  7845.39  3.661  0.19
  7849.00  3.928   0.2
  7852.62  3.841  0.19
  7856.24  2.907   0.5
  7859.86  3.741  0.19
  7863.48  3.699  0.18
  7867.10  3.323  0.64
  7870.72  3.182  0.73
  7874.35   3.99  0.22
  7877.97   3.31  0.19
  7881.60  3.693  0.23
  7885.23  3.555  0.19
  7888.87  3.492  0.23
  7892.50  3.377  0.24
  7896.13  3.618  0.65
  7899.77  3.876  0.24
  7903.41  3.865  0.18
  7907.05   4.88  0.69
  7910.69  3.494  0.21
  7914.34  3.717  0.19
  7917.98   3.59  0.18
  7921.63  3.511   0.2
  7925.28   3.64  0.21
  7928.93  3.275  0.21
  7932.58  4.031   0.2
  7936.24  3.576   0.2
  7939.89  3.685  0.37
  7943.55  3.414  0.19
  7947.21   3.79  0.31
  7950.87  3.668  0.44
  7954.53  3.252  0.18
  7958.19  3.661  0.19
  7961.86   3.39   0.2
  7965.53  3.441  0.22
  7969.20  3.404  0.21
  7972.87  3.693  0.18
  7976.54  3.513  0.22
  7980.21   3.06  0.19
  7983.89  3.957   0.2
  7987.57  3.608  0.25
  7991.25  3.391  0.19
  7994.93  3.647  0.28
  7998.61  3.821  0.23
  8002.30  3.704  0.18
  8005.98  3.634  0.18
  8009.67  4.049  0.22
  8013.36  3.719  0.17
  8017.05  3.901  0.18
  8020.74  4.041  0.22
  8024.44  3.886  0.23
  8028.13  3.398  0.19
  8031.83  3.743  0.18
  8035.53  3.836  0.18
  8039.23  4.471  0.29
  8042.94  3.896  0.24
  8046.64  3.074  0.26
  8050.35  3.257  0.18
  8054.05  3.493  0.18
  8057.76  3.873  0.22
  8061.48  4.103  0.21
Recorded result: 0.03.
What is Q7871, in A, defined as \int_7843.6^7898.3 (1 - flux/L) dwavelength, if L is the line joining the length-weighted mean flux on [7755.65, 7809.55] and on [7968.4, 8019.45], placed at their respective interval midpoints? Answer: 3.1 A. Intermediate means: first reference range 3.85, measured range 3.56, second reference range 3.66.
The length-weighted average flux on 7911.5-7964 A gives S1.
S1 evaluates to 3.58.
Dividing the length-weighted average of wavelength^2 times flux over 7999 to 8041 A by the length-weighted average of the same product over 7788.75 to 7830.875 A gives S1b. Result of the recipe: 1.05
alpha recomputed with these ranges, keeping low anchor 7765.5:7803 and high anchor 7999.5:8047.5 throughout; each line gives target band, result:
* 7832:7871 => 0.089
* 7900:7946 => 0.019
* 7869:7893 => 0.079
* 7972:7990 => 0.074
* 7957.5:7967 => 0.097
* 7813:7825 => -0.051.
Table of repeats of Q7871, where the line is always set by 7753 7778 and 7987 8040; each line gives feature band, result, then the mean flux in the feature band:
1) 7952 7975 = 1.95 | 3.48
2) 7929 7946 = 0.78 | 3.64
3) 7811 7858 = 2.57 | 3.65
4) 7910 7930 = 1.42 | 3.55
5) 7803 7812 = -0.59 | 4.12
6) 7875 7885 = 0.71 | 3.57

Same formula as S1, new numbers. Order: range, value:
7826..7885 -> 3.52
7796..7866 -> 3.7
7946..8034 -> 3.64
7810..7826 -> 3.96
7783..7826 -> 3.9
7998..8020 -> 3.82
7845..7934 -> 3.65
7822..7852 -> 3.57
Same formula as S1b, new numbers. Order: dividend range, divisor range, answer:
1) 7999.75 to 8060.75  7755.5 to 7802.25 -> 1.05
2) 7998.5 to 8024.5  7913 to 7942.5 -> 1.08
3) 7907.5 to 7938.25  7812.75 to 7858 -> 1.03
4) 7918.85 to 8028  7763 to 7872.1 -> 1.02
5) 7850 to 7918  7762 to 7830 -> 0.97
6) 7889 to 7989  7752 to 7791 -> 0.99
